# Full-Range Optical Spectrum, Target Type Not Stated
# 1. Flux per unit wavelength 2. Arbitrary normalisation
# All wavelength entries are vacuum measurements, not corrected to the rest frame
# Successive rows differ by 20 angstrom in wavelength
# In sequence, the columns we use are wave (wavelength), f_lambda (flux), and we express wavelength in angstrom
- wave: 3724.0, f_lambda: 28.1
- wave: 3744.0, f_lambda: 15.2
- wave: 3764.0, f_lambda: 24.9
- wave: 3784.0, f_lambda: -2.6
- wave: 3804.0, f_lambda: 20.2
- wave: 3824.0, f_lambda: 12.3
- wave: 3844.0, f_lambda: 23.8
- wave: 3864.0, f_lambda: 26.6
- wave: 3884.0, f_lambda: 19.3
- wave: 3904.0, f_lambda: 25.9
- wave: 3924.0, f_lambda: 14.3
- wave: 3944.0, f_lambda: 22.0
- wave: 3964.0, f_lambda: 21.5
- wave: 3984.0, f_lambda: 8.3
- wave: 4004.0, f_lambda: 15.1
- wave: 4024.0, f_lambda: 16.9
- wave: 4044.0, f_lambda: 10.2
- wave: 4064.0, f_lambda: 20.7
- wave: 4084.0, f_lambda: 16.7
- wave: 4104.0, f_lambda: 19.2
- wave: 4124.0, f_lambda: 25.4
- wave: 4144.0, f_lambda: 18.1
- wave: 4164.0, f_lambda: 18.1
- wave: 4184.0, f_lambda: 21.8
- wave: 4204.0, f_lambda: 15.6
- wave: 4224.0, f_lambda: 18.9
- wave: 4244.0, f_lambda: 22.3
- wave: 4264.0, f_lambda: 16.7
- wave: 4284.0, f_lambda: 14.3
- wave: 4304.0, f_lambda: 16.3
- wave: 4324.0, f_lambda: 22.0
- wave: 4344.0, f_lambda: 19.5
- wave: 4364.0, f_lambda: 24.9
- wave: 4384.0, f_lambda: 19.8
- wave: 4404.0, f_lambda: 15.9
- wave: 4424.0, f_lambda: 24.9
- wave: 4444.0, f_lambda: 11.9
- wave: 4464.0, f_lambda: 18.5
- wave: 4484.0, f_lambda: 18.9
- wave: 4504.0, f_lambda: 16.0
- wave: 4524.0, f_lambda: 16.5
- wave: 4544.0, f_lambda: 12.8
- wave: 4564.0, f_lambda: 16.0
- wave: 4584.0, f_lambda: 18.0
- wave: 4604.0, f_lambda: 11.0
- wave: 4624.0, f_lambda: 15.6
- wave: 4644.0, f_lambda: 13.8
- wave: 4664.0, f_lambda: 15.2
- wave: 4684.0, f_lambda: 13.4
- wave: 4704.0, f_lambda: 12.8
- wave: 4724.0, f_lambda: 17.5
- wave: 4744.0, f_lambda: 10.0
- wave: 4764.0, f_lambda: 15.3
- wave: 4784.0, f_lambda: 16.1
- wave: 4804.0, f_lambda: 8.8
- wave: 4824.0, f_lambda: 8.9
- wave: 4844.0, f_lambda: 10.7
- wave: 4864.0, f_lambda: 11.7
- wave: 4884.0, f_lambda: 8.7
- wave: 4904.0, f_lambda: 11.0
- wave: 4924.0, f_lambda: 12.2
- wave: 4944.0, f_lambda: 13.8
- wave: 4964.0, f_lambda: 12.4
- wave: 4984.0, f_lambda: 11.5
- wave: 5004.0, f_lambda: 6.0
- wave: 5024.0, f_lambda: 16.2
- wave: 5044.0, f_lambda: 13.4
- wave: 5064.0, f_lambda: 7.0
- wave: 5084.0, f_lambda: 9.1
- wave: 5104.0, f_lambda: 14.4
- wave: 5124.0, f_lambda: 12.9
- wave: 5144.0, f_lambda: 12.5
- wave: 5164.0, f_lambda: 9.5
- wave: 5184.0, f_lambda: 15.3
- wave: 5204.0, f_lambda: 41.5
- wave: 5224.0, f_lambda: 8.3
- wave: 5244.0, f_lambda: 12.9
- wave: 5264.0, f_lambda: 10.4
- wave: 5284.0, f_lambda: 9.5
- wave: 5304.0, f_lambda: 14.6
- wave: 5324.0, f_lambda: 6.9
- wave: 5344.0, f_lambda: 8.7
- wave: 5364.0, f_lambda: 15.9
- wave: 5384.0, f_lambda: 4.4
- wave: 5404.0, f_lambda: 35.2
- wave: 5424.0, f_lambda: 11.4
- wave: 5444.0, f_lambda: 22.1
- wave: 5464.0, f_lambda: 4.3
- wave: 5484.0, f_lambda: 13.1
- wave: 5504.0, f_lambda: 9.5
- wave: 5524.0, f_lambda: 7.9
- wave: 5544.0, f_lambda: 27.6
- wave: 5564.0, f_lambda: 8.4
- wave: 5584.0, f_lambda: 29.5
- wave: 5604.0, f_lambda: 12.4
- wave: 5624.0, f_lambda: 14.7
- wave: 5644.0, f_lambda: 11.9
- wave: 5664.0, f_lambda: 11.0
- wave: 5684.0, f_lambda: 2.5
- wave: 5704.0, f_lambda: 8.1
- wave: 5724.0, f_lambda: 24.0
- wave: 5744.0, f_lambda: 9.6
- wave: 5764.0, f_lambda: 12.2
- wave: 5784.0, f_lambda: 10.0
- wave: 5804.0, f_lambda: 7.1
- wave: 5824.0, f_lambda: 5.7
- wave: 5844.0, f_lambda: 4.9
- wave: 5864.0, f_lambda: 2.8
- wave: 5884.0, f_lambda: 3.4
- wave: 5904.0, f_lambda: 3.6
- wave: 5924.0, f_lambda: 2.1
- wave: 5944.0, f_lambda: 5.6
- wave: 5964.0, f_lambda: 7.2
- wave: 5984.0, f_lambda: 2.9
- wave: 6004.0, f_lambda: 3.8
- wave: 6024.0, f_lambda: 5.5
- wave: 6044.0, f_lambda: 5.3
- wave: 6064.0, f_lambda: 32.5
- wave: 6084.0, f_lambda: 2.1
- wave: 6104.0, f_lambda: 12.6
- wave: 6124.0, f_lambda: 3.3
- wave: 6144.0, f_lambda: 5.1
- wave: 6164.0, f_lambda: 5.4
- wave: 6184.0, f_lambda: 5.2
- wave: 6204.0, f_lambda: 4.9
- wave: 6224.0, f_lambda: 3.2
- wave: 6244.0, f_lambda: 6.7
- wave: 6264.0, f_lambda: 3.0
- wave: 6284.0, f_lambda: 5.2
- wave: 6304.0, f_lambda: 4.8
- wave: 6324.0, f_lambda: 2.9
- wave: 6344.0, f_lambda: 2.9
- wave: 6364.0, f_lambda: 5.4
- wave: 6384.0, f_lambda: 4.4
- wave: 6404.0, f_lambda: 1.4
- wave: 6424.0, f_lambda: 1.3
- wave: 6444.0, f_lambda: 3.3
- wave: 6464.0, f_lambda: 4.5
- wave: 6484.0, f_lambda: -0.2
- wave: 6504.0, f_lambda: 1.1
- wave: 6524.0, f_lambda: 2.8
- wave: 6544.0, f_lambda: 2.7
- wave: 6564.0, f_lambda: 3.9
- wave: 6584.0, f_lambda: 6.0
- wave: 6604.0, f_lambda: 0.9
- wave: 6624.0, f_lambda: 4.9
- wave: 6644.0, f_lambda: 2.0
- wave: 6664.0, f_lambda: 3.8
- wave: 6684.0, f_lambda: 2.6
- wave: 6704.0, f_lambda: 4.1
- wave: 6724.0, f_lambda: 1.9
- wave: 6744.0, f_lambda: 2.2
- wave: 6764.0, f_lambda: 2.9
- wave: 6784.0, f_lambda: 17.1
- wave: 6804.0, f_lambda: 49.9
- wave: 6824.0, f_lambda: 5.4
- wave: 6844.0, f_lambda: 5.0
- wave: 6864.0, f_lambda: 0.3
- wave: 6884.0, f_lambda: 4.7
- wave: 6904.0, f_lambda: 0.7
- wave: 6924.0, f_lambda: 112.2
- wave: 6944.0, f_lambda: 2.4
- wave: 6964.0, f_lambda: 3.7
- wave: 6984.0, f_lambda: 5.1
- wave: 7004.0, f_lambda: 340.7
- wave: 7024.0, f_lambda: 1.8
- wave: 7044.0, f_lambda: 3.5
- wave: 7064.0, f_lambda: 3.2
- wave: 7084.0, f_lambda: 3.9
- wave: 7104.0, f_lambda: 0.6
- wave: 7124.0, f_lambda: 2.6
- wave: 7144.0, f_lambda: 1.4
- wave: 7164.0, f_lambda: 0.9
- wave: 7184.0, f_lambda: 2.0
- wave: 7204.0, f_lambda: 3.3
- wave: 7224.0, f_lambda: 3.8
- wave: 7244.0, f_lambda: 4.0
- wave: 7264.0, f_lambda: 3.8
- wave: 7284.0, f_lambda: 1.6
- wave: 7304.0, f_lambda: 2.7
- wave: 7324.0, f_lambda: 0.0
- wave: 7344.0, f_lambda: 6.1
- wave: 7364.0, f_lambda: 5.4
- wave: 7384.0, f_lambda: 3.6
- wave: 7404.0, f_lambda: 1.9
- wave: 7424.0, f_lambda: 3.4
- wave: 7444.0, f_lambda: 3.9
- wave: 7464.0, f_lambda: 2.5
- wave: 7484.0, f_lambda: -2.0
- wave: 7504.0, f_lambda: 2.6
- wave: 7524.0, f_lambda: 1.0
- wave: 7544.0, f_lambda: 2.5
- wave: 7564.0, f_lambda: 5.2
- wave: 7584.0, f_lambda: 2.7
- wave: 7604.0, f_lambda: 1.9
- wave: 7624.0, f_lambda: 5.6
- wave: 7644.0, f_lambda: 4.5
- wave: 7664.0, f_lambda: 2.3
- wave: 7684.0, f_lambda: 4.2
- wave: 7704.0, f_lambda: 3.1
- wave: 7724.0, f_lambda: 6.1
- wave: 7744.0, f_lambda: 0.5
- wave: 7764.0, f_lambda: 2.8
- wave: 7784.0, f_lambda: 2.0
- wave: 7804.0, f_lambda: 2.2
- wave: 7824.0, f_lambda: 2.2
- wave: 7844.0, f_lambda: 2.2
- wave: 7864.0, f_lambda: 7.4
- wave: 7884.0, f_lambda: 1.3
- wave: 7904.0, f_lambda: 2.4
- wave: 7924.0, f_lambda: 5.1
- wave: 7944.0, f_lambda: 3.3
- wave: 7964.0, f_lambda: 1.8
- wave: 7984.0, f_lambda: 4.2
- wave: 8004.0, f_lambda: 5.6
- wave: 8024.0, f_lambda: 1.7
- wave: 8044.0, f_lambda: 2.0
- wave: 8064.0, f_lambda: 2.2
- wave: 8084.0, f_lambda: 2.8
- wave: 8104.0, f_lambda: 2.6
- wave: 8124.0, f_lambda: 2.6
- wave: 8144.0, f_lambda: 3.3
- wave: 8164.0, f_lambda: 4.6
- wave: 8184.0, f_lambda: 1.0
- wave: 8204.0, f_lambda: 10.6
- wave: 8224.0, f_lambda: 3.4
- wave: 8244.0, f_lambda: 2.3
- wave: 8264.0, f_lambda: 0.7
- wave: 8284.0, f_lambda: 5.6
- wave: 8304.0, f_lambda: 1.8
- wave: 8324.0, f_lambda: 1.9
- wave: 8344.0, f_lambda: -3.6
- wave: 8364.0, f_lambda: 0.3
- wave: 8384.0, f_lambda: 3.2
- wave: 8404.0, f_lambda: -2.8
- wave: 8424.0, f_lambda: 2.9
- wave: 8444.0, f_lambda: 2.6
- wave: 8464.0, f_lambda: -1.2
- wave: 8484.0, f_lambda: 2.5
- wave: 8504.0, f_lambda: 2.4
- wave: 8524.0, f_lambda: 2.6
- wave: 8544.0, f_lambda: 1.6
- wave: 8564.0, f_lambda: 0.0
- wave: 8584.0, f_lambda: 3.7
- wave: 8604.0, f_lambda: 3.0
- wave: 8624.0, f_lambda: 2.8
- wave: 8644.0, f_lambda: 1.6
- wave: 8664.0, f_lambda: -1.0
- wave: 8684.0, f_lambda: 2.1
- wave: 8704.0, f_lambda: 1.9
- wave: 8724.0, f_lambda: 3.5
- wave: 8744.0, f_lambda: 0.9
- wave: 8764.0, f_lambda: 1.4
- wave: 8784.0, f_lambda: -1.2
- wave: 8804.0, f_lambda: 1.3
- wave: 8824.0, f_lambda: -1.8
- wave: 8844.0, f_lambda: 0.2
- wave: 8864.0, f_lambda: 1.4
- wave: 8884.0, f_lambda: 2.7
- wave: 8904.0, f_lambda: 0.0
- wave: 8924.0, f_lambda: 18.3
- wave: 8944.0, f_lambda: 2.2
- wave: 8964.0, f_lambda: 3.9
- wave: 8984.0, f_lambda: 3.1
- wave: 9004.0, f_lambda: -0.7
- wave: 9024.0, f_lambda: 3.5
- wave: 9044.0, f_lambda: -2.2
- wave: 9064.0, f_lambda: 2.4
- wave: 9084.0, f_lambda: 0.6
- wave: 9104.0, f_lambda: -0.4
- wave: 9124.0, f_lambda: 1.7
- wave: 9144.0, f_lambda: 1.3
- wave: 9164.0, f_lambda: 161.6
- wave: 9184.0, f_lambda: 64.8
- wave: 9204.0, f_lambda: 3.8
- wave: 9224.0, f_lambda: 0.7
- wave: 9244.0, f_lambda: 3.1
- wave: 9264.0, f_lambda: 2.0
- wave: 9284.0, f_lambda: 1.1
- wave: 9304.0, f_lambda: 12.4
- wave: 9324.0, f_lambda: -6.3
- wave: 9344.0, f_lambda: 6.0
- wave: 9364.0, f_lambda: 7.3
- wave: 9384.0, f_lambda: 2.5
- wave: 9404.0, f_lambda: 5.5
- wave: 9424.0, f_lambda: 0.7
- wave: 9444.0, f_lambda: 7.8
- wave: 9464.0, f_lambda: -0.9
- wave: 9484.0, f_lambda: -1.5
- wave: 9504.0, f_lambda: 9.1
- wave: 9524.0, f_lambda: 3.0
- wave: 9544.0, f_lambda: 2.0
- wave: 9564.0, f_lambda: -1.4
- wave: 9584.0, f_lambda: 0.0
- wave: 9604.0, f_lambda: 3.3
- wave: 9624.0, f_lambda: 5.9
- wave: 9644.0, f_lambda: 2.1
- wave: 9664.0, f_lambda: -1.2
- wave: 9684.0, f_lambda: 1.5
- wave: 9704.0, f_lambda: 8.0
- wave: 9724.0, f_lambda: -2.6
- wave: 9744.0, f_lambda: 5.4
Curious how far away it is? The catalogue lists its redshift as 0.40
